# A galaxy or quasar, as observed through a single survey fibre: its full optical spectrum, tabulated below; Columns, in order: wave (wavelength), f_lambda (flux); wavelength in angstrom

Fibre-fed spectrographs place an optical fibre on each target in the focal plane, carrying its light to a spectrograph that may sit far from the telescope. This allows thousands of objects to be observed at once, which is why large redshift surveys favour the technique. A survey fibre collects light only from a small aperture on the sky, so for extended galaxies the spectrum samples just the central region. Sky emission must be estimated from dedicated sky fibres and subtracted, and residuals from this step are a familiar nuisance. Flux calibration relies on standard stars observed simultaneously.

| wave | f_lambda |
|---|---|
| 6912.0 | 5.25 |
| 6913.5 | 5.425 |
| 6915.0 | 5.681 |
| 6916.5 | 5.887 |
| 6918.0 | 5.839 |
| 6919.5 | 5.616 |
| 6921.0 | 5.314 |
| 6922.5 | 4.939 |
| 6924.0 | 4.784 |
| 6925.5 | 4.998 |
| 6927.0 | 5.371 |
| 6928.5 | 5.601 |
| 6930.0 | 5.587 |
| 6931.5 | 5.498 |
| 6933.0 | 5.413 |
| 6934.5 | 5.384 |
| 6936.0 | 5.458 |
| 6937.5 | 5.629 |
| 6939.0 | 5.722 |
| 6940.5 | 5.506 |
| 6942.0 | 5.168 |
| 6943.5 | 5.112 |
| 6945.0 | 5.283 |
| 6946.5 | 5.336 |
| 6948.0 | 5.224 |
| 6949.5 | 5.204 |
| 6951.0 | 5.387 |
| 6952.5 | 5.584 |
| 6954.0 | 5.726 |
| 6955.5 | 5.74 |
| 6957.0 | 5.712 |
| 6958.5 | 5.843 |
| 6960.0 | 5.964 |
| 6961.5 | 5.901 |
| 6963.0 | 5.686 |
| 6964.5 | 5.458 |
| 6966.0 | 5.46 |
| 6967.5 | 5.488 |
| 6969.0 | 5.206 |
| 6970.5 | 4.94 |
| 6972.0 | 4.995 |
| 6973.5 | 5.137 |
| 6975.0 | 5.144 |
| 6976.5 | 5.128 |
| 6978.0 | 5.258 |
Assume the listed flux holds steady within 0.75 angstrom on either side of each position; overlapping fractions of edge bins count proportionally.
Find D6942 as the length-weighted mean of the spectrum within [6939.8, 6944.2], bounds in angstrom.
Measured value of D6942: 5.26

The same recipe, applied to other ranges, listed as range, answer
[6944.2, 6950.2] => 5.26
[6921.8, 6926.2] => 4.91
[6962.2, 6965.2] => 5.58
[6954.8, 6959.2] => 5.76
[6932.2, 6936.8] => 5.42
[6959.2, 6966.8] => 5.69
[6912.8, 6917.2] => 5.66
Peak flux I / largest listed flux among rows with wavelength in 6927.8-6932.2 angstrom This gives 5.601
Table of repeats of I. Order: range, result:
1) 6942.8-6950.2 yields 5.336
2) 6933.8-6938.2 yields 5.629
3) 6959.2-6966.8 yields 5.964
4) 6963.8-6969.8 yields 5.488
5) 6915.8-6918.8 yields 5.887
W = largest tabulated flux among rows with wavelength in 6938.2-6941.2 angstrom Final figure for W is 5.722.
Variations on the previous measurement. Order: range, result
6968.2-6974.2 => 5.206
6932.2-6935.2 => 5.413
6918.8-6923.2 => 5.616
